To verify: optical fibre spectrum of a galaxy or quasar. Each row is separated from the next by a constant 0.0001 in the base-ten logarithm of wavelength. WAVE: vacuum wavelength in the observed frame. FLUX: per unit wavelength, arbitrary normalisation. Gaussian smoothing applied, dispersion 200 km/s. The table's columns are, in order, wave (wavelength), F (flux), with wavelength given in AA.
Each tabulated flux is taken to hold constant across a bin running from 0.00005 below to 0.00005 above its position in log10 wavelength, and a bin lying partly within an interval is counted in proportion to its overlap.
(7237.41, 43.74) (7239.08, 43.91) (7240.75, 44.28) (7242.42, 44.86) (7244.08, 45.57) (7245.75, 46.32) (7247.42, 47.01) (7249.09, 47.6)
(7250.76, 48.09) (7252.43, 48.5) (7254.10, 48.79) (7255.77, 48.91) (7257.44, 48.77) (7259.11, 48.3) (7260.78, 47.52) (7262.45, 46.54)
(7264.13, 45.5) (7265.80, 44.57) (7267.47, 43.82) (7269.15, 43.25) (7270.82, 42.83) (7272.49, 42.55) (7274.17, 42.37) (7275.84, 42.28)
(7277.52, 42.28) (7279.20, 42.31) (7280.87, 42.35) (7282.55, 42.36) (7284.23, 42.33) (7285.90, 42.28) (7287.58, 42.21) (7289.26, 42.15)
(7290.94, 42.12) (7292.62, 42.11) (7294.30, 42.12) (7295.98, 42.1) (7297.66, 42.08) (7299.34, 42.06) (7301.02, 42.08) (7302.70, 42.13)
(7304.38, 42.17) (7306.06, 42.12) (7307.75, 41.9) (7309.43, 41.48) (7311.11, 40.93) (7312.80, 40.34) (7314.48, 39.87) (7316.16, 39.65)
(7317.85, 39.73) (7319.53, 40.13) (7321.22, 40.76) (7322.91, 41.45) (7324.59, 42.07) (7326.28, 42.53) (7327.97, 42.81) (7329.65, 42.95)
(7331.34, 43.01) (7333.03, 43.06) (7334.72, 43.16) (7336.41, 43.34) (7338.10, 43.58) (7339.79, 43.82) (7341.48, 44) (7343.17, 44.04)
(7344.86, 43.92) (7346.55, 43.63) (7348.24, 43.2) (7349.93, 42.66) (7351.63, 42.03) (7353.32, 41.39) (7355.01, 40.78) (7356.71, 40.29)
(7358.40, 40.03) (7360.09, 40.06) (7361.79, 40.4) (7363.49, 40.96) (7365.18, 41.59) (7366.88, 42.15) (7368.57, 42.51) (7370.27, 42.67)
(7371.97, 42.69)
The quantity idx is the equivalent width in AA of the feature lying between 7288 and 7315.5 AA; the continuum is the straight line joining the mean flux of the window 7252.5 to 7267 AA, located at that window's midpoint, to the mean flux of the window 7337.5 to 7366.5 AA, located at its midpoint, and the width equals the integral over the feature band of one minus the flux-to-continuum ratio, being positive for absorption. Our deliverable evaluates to 1.98 AA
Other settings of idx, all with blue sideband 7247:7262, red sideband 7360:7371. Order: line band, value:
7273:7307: 2.8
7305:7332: 1.8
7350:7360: 0.3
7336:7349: -0.2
